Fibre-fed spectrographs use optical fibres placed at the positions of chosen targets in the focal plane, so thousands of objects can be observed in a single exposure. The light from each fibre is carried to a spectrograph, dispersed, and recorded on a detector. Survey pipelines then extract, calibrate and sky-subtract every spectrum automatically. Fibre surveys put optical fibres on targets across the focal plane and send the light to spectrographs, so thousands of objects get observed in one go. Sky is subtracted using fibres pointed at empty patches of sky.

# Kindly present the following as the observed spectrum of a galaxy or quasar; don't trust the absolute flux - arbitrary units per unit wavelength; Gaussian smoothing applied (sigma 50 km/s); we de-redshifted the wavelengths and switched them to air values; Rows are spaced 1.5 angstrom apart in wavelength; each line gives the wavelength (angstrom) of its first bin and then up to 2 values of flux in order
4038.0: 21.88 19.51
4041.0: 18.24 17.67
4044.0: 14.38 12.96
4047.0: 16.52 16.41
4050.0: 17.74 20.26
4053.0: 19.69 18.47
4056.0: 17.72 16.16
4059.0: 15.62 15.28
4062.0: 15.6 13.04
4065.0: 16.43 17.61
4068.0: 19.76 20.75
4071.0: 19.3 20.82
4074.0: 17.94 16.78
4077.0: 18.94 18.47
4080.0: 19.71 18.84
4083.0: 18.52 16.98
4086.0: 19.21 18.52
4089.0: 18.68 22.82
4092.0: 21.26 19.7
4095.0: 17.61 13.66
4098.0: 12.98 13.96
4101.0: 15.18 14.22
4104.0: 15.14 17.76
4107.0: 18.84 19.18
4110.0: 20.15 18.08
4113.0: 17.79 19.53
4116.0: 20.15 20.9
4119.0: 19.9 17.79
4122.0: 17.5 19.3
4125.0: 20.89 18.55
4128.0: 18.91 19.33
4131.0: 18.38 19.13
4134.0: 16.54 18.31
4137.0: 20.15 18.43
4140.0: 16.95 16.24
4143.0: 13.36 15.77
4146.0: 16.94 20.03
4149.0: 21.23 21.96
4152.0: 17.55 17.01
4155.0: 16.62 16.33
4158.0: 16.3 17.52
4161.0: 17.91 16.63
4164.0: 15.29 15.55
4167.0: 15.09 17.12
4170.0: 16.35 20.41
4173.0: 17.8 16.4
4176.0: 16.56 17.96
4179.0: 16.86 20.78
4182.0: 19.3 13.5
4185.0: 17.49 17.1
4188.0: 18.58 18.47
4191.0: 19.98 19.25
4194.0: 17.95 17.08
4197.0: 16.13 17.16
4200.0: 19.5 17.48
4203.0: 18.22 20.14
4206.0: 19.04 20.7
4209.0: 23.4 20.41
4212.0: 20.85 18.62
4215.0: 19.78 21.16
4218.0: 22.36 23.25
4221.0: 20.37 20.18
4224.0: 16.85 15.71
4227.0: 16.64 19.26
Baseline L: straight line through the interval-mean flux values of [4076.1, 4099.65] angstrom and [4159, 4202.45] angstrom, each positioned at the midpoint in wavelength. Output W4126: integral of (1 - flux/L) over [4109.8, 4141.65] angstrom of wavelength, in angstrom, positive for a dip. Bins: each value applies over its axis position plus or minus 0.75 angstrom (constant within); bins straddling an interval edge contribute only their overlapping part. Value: -1.55 angstrom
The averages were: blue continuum 18.2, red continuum 17.5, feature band 18.8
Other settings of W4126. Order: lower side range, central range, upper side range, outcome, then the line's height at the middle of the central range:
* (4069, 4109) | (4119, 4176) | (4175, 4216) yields 1.8 angstrom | 18.3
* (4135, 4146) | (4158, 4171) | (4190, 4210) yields 0.9 angstrom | 17.8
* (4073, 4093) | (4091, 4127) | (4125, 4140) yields 1.7 angstrom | 18.8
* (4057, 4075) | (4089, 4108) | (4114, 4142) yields 1.1 angstrom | 18.1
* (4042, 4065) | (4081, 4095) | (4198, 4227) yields -1.7 angstrom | 17.2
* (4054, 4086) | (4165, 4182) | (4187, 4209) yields 1.0 angstrom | 18.5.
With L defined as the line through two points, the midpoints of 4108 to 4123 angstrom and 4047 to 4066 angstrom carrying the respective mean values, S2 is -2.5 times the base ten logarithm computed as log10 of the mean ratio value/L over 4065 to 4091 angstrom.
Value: -0.074 mag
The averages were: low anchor 16.9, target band 18.9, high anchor 19.1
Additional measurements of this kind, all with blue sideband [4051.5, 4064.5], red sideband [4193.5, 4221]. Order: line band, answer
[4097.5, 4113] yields 0.061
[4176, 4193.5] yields 0.068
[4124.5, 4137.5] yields -0.042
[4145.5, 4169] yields 0.072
